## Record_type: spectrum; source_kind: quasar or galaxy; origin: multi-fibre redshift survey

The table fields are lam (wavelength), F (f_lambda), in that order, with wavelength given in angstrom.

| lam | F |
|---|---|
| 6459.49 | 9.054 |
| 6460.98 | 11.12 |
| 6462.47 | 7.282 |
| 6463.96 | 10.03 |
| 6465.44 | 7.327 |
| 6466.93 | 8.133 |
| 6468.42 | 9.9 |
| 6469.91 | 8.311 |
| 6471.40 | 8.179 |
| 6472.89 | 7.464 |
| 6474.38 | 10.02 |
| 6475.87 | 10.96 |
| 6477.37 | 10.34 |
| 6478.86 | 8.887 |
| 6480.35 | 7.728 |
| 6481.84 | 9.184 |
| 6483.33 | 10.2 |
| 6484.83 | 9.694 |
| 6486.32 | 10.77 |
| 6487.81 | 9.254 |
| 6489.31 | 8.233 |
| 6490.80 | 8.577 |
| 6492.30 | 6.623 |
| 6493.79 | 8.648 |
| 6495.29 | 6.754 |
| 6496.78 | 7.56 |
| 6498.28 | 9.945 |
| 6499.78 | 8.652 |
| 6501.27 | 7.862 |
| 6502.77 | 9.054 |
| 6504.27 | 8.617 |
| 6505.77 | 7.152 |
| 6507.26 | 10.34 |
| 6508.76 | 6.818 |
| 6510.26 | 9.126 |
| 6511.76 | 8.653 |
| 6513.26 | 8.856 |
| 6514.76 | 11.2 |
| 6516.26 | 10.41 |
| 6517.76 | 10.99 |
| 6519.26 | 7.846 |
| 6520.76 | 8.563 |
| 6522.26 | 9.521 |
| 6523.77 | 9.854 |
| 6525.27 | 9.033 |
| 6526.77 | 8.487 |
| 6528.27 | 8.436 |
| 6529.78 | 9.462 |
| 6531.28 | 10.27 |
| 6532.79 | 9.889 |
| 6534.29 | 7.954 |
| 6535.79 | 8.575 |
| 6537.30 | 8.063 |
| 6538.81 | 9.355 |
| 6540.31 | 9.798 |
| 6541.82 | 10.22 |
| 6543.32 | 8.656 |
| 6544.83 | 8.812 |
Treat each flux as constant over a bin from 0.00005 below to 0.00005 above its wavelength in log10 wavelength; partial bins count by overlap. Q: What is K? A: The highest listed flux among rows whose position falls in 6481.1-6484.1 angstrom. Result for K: 10.2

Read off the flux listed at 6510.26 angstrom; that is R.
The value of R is 9.126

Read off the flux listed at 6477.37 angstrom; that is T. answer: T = 10.34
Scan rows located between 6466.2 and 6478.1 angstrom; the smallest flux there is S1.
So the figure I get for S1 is 7.464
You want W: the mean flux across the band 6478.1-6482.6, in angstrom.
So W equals 8.63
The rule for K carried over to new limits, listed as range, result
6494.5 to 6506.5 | 9.945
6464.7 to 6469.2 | 9.9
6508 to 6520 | 11.2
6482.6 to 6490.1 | 10.77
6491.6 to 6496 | 8.648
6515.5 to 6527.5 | 10.99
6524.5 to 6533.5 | 10.27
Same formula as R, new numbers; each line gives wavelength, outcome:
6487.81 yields 9.254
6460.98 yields 11.12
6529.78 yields 9.462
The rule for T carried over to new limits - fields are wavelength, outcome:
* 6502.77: 9.054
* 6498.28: 9.945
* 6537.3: 8.063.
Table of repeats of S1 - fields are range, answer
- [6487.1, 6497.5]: 6.623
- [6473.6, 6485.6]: 7.728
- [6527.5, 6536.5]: 7.954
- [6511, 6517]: 8.653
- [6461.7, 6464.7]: 7.282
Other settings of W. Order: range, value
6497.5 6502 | 8.81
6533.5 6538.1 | 8.22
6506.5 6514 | 8.76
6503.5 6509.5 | 8.24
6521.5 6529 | 9.07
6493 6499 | 8.21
